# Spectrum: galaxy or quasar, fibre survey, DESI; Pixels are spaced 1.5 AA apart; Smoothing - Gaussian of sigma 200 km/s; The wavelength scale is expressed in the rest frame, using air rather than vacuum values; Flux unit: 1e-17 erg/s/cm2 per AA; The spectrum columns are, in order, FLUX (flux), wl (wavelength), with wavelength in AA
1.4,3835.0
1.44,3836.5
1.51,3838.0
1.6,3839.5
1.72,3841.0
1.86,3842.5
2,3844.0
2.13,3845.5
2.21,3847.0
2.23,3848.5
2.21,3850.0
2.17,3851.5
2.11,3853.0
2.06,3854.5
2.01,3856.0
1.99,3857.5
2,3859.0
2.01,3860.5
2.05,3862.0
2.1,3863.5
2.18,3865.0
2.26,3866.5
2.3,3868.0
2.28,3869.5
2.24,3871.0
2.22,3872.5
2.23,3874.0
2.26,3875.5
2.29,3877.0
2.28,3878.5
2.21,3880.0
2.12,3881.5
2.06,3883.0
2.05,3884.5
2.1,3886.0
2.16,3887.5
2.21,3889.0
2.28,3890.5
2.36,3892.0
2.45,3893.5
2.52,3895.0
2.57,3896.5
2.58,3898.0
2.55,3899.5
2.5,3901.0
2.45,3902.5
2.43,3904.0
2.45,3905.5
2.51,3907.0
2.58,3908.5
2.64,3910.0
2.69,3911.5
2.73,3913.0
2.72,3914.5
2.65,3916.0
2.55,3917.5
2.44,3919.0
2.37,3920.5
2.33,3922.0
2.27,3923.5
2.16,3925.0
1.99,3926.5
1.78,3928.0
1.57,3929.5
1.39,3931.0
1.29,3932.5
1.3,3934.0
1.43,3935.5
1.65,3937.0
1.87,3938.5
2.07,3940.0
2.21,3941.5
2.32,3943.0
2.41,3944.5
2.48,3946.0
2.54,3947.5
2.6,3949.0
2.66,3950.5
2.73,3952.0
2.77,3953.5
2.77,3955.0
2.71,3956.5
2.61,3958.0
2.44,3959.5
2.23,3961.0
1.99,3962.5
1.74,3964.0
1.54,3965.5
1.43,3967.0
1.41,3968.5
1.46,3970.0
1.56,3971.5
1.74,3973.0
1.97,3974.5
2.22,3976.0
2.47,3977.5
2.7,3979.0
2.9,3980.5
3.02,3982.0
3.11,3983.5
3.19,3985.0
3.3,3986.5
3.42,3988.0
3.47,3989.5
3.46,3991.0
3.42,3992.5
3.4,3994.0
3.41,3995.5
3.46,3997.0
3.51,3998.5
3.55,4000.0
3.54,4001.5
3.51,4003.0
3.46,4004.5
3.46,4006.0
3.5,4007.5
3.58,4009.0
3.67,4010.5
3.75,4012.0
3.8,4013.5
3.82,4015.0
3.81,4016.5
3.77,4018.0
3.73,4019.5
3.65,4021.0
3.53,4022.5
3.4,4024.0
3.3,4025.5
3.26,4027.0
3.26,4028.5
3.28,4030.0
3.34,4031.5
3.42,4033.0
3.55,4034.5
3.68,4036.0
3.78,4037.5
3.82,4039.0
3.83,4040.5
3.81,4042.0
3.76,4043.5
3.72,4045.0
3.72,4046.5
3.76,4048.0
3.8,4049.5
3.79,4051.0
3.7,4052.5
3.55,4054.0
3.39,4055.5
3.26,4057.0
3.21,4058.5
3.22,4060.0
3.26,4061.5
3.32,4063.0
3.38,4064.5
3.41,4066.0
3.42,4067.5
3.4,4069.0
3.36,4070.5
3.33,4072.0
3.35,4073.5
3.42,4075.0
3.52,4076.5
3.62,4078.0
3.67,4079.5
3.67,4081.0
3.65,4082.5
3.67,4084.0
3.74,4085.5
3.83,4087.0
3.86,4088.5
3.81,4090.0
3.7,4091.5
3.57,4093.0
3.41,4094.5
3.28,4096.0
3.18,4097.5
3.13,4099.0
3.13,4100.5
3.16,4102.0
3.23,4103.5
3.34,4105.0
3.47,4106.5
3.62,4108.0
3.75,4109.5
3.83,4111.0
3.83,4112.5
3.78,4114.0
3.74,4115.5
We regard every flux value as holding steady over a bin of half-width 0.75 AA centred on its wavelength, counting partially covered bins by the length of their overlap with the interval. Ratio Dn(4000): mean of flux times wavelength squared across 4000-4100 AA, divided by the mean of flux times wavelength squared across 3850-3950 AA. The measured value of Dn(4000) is 1.7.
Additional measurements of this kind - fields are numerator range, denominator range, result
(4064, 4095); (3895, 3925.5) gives 1.54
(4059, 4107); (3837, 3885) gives 1.85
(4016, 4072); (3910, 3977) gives 1.74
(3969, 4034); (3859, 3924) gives 1.45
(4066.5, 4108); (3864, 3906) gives 1.67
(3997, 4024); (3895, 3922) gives 1.49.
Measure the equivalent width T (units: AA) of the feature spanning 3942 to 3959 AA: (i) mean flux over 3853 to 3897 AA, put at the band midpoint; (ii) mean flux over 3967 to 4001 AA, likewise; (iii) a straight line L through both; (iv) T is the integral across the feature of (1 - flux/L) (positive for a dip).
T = 0.2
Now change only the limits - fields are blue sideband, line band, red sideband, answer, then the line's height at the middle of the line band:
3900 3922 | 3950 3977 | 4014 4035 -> 7.9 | 2.99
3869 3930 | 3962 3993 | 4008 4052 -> 6.8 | 3.11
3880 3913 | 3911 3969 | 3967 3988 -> 5.3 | 2.39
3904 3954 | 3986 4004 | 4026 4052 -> -2.3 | 3.07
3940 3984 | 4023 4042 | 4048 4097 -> -2.6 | 3.08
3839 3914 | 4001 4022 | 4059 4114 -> -4.1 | 3.05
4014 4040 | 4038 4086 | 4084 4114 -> 0.0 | 3.54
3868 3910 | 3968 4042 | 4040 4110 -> -4.0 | 3.07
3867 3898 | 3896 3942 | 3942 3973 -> 0.5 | 2.24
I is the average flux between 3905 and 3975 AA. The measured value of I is 2.16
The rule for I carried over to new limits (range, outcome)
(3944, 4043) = 3.04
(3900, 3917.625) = 2.58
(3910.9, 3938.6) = 2.06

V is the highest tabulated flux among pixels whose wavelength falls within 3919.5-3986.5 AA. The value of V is 3.3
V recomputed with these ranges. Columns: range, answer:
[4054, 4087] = 3.83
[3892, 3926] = 2.73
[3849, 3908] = 2.58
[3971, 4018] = 3.82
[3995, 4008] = 3.55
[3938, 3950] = 2.6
